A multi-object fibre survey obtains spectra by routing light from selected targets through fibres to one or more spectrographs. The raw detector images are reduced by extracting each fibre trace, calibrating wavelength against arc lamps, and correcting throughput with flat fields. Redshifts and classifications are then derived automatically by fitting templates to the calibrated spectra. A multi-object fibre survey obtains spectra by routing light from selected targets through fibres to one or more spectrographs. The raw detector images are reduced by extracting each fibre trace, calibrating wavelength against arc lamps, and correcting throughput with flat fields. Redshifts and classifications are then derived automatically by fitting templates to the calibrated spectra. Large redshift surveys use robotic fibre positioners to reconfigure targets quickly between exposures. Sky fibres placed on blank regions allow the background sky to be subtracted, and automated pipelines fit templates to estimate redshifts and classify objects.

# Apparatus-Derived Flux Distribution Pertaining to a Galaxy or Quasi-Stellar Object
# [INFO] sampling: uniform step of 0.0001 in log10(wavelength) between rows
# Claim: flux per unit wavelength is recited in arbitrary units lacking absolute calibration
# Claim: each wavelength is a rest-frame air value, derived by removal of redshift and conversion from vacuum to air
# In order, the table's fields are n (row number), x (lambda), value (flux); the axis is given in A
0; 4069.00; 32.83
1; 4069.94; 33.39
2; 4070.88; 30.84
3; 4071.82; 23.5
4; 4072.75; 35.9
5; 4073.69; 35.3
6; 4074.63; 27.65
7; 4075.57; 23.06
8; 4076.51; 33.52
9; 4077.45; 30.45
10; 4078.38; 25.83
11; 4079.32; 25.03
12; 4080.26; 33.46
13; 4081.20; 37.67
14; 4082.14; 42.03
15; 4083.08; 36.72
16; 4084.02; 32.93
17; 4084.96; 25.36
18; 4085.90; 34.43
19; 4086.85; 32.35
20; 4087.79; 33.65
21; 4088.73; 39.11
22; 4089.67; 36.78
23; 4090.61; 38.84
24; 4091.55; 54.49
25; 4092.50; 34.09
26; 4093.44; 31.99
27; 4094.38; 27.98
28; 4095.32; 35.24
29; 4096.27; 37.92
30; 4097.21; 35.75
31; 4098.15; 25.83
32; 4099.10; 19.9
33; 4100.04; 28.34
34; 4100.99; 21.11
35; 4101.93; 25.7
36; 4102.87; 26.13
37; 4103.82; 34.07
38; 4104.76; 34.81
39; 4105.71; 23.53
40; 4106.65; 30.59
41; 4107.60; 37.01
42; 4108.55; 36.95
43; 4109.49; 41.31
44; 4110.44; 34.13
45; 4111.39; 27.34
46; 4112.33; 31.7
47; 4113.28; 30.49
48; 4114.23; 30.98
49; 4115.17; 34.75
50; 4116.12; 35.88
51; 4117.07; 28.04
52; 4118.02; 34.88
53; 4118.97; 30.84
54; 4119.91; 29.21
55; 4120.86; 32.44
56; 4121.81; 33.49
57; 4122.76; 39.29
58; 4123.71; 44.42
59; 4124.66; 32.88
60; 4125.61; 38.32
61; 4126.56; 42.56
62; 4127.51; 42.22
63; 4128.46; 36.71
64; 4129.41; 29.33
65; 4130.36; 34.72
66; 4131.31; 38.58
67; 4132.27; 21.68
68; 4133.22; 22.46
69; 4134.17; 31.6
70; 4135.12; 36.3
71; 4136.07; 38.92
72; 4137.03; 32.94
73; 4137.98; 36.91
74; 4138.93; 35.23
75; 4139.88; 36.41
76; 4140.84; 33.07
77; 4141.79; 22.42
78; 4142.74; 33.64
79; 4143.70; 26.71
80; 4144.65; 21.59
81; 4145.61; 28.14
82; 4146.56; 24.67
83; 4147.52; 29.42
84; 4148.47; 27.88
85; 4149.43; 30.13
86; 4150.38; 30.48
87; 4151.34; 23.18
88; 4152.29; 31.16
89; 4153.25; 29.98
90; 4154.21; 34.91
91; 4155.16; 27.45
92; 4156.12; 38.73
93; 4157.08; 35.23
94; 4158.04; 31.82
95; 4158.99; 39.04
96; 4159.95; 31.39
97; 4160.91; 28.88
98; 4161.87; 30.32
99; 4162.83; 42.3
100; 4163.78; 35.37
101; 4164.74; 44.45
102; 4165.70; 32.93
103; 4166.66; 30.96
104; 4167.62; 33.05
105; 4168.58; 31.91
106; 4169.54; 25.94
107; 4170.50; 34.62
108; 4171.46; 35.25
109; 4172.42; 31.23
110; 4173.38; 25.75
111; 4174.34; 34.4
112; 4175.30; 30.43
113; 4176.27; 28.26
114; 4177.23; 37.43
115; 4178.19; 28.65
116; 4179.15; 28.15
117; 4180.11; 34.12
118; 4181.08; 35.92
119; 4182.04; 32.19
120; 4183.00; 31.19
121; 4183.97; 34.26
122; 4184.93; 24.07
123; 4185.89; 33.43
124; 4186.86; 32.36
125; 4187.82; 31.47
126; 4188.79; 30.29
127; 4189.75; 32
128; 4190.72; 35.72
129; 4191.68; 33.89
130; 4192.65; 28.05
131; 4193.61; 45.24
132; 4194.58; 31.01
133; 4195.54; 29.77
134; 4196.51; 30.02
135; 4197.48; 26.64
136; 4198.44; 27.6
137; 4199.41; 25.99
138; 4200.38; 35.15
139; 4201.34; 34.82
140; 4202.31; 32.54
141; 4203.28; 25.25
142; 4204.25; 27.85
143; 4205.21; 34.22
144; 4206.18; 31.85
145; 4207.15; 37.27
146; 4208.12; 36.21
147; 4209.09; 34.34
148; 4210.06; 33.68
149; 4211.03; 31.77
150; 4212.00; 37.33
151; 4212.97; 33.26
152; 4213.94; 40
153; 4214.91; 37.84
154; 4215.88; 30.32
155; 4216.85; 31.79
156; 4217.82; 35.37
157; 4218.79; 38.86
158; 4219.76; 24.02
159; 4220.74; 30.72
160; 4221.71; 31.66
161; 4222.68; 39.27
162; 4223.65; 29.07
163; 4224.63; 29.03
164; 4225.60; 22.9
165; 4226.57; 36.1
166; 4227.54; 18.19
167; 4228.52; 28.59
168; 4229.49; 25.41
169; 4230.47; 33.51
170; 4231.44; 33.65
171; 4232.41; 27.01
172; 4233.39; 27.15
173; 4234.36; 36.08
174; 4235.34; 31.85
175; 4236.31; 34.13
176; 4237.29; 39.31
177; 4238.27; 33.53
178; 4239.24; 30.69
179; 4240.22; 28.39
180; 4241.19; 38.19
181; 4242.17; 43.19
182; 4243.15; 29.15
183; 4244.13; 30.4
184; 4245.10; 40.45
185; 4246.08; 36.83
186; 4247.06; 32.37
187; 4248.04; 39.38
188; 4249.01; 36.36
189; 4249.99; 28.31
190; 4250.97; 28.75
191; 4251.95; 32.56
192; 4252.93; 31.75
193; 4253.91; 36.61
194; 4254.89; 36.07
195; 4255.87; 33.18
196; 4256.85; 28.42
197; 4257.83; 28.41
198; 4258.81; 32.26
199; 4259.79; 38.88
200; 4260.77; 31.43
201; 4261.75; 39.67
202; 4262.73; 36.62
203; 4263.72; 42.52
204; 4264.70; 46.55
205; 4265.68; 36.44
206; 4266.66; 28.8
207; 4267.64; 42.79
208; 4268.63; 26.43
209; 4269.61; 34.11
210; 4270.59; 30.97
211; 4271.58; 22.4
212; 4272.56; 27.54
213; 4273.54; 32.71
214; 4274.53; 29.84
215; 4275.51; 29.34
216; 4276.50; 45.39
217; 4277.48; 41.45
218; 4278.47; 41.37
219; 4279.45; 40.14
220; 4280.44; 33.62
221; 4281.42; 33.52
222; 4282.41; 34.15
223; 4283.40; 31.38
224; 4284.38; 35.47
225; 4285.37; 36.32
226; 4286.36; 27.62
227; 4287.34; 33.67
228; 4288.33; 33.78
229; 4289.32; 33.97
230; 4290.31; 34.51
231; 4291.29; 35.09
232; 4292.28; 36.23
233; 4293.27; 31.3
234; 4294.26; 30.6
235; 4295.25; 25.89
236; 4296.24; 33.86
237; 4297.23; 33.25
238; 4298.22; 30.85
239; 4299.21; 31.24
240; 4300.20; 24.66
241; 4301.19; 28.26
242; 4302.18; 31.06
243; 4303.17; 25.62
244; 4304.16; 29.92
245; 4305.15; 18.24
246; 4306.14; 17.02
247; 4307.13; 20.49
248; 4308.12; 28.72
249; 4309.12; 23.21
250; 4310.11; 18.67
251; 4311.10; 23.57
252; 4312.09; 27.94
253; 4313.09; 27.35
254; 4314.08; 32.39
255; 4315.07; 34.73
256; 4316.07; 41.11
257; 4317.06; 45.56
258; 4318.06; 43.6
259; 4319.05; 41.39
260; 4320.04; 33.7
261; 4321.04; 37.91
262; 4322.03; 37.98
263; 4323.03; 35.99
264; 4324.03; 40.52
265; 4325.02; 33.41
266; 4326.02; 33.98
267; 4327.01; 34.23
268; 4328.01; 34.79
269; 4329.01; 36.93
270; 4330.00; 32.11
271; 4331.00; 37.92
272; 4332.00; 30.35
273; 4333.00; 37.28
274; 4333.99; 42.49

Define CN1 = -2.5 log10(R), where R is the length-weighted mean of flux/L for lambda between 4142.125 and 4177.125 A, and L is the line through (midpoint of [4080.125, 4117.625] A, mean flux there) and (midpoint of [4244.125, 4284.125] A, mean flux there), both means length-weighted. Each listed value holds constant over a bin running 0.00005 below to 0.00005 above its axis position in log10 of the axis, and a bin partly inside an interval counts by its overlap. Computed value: 0.07 mag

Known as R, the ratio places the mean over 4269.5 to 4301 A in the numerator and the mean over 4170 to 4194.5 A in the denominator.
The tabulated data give 1.0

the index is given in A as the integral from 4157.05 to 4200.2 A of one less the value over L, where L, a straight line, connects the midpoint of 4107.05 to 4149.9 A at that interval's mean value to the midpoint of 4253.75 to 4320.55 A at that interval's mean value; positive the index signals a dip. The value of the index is 0.6 A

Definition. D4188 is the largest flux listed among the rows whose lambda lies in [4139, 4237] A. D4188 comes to 45.24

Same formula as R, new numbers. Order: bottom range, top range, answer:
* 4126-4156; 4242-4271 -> 1.10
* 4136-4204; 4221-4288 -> 1.05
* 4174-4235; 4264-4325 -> 1.02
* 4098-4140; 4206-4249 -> 1.01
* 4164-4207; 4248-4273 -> 1.06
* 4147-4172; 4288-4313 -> 0.87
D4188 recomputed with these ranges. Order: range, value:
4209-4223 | 40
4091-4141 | 54.49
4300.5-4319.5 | 45.56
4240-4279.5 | 46.55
